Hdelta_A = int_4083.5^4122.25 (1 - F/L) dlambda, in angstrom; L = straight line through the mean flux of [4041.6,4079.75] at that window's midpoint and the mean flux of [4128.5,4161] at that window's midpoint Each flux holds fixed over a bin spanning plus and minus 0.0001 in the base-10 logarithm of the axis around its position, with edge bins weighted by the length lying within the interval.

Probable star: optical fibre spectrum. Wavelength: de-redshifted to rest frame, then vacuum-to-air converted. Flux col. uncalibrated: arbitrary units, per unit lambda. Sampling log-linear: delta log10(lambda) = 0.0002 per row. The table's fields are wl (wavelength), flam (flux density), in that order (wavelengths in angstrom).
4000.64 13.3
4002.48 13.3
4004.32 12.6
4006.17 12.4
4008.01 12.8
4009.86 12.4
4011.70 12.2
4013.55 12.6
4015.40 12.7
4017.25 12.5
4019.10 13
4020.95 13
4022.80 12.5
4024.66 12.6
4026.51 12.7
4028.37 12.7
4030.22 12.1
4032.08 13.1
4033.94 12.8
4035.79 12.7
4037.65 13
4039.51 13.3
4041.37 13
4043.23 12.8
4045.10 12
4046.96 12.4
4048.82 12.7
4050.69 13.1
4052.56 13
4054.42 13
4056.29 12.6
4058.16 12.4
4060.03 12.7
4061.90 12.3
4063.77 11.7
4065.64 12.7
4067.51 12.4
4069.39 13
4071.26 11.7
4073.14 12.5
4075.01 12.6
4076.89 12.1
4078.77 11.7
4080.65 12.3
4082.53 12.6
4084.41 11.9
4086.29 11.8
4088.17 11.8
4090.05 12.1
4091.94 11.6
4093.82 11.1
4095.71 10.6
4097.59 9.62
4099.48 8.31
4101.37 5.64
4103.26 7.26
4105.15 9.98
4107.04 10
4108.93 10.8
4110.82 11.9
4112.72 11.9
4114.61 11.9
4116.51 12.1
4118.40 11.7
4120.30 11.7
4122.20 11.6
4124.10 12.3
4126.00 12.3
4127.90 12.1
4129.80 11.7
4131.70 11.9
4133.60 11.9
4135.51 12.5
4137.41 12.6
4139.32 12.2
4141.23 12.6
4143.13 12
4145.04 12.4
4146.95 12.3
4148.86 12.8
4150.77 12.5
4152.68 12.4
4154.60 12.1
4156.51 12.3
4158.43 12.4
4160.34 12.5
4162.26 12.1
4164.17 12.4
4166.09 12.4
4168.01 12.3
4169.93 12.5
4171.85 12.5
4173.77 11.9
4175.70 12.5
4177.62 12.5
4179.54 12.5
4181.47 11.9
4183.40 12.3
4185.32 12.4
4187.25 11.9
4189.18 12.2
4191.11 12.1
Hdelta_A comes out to 5.3 angstrom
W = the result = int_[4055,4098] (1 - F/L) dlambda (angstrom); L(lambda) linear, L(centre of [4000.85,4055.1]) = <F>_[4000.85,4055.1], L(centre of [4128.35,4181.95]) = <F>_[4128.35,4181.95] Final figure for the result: 1.9 angstrom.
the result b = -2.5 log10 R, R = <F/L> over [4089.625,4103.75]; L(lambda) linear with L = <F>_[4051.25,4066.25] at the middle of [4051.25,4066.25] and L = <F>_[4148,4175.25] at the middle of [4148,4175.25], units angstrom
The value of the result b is 0.30 mag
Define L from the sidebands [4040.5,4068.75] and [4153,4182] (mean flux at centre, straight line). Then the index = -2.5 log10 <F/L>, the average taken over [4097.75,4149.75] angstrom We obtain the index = 0.10 mag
